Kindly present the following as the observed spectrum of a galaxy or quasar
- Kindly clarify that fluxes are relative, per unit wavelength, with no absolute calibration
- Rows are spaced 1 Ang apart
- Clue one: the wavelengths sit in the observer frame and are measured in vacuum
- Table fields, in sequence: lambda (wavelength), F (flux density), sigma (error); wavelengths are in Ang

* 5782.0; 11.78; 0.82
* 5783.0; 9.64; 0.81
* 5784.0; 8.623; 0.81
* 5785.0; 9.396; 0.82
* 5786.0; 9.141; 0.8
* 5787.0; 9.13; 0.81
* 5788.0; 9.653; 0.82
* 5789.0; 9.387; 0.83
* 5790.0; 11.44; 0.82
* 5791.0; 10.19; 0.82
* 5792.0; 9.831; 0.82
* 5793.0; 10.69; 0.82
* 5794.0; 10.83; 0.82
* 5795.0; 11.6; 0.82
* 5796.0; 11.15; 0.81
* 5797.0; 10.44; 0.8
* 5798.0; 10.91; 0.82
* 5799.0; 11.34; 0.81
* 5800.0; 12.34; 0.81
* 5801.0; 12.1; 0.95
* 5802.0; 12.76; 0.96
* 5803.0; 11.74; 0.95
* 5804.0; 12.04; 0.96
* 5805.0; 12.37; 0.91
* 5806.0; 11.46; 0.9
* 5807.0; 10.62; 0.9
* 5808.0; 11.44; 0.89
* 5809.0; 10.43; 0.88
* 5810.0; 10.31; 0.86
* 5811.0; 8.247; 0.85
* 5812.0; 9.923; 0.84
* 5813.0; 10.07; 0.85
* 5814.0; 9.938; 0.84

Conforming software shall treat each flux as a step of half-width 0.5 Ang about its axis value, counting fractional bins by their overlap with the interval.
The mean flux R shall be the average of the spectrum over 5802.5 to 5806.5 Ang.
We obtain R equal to 11.9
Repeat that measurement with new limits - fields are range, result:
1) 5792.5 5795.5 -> 11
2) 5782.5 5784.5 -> 9.13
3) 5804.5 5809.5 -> 11.3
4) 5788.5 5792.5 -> 10.2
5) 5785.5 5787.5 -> 9.14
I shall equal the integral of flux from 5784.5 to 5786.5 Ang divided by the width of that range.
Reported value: 9.27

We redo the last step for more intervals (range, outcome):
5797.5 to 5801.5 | 11.7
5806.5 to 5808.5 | 11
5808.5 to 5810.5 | 10.4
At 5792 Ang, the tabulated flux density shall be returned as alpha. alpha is 9.831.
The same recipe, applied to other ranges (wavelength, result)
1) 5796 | 11.15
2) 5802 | 12.76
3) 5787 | 9.13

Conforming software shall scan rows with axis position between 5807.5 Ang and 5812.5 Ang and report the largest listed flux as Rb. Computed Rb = 11.44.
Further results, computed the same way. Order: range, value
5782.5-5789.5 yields 9.653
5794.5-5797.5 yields 11.6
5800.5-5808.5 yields 12.76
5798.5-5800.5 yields 12.34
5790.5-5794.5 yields 10.83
